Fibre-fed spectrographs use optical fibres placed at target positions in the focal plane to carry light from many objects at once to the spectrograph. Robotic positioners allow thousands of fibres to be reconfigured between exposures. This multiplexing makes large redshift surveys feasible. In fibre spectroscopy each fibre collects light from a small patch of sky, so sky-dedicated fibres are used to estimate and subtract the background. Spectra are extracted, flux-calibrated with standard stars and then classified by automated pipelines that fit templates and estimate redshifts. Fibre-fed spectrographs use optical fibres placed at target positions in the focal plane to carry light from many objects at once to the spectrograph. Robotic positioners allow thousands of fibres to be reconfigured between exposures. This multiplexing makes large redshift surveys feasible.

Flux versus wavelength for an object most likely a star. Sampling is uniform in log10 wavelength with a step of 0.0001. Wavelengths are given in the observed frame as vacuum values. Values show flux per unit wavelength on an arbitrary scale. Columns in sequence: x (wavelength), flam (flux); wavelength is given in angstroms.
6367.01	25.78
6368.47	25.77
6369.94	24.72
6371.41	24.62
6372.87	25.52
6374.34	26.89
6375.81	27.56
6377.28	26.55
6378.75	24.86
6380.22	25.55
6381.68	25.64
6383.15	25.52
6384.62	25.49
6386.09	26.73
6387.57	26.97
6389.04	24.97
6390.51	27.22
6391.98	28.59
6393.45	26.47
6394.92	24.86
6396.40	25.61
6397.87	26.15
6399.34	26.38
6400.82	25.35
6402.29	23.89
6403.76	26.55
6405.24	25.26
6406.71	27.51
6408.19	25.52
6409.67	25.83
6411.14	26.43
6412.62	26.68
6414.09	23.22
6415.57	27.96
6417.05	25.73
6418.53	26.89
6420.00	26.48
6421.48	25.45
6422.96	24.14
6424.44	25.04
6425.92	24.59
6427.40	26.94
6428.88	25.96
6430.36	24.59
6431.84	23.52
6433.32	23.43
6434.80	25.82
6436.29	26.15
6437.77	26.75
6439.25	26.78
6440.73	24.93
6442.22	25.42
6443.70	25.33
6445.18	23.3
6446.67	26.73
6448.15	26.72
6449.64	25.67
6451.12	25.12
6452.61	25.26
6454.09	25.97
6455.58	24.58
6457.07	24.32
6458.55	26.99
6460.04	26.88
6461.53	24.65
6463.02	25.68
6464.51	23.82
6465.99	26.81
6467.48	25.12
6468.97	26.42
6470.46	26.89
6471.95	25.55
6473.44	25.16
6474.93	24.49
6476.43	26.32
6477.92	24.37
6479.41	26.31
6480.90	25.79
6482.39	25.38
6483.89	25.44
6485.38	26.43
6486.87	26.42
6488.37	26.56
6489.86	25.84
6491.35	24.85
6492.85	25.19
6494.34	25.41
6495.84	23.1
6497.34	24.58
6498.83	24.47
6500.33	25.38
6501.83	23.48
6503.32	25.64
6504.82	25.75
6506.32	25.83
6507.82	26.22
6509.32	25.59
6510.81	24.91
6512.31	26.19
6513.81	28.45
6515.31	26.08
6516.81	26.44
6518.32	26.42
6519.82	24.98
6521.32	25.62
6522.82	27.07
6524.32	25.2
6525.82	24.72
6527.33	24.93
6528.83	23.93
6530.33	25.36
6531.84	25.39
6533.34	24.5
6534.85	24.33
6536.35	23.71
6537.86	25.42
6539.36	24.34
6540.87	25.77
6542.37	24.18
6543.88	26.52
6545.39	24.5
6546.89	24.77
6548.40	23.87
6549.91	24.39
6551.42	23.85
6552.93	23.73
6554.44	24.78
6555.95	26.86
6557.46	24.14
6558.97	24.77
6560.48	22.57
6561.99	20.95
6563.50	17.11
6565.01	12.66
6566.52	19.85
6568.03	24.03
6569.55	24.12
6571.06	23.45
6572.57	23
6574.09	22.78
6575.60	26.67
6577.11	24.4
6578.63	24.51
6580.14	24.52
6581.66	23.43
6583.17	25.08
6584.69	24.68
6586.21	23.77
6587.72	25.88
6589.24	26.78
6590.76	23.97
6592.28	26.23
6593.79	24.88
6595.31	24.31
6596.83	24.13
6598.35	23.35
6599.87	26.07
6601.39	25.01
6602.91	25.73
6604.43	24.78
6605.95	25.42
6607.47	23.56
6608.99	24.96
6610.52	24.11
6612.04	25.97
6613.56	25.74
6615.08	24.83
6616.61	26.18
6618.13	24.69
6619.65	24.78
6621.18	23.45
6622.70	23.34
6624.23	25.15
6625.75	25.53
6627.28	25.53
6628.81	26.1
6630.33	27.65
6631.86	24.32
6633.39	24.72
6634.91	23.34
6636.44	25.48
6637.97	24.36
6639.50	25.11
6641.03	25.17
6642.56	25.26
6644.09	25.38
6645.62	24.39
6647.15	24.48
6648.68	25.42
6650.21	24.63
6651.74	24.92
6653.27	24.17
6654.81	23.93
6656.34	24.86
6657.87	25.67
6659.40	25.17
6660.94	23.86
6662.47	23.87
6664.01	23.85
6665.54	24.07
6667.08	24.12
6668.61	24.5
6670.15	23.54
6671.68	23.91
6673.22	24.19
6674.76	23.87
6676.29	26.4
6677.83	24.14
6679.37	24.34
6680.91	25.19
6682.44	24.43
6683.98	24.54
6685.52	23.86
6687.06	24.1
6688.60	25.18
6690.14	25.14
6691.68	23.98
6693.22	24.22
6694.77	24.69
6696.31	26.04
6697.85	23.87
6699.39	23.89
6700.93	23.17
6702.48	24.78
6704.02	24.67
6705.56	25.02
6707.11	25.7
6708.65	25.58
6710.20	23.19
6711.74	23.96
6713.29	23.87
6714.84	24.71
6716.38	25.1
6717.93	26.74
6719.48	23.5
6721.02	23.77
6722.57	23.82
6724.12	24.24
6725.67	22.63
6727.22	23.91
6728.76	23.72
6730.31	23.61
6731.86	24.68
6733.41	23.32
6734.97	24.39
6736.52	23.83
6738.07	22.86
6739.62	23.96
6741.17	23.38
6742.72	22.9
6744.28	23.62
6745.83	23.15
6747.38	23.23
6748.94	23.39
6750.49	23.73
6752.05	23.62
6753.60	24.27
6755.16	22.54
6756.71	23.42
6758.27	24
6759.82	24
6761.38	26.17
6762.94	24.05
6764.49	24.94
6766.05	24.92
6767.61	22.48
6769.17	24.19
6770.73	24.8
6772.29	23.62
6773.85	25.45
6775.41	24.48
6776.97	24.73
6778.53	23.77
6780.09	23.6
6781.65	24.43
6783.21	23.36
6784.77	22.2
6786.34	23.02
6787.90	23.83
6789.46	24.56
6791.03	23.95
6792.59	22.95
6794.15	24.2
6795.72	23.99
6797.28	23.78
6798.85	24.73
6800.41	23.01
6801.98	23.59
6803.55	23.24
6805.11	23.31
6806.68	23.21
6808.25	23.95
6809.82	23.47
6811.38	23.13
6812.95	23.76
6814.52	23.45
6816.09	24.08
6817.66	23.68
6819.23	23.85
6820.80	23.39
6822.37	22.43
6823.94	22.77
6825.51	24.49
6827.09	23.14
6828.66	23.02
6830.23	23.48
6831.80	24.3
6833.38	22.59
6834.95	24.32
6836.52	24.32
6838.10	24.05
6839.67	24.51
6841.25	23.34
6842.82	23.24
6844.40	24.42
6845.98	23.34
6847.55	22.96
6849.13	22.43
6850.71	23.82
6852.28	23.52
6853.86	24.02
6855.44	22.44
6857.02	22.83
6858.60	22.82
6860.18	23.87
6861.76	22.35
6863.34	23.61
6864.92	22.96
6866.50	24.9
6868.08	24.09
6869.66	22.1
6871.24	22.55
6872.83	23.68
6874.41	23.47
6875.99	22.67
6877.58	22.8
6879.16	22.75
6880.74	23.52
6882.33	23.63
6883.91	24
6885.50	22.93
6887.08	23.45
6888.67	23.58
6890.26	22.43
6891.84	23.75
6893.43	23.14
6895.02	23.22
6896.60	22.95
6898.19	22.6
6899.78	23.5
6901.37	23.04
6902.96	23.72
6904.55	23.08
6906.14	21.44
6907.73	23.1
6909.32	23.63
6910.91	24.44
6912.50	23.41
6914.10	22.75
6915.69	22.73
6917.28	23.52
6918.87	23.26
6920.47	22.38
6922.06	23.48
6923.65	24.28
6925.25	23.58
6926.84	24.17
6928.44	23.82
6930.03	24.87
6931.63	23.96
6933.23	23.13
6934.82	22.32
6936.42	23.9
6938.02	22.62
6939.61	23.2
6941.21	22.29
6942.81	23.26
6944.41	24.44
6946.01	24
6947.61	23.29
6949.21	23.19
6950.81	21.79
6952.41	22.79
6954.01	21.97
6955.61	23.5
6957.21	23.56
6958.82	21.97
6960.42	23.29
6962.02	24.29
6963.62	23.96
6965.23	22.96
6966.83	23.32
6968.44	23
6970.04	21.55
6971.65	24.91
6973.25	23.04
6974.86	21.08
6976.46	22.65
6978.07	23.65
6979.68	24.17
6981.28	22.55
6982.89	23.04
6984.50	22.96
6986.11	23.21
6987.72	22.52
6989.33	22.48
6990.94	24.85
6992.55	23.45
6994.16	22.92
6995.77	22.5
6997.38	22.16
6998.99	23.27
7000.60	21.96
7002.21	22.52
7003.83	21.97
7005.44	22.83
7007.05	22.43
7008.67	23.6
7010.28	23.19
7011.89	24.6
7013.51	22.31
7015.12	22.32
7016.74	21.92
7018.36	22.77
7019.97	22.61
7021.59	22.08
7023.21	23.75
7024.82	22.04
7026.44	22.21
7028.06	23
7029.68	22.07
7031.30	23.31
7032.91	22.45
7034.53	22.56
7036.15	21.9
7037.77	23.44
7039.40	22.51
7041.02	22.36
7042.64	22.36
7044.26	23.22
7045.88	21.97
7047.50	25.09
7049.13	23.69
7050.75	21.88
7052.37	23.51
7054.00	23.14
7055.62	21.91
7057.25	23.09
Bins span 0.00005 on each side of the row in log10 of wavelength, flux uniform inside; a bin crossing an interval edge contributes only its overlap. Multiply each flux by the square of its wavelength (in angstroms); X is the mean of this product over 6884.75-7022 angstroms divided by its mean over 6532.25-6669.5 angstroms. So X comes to 1.05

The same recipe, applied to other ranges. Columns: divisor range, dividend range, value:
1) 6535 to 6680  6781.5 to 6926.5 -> 1.03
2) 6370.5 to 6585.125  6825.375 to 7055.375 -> 1.06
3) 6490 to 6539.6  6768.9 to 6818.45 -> 1.02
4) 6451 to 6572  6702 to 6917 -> 1.04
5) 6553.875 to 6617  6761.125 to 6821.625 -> 1.06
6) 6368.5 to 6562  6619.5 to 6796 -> 1.03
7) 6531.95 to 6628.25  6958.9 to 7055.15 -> 1.07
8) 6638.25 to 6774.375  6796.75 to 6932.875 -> 1.01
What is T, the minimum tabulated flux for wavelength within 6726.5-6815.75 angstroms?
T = 22.2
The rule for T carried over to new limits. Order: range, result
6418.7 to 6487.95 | 23.3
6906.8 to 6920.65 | 22.38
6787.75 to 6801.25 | 22.95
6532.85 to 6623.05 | 12.66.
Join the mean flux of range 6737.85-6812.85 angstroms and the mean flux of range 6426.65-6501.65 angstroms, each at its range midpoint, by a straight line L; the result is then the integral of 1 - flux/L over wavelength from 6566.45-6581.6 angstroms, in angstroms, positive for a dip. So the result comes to 0.6 angstroms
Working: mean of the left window 25.5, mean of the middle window 23.9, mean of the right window 23.8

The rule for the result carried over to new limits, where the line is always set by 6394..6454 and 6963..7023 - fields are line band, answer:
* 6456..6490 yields -0.45 angstroms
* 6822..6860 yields 0.26 angstroms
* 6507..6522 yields -0.54 angstroms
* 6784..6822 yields 0.35 angstroms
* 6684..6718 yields -0.39 angstroms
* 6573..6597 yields 0.09 angstroms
